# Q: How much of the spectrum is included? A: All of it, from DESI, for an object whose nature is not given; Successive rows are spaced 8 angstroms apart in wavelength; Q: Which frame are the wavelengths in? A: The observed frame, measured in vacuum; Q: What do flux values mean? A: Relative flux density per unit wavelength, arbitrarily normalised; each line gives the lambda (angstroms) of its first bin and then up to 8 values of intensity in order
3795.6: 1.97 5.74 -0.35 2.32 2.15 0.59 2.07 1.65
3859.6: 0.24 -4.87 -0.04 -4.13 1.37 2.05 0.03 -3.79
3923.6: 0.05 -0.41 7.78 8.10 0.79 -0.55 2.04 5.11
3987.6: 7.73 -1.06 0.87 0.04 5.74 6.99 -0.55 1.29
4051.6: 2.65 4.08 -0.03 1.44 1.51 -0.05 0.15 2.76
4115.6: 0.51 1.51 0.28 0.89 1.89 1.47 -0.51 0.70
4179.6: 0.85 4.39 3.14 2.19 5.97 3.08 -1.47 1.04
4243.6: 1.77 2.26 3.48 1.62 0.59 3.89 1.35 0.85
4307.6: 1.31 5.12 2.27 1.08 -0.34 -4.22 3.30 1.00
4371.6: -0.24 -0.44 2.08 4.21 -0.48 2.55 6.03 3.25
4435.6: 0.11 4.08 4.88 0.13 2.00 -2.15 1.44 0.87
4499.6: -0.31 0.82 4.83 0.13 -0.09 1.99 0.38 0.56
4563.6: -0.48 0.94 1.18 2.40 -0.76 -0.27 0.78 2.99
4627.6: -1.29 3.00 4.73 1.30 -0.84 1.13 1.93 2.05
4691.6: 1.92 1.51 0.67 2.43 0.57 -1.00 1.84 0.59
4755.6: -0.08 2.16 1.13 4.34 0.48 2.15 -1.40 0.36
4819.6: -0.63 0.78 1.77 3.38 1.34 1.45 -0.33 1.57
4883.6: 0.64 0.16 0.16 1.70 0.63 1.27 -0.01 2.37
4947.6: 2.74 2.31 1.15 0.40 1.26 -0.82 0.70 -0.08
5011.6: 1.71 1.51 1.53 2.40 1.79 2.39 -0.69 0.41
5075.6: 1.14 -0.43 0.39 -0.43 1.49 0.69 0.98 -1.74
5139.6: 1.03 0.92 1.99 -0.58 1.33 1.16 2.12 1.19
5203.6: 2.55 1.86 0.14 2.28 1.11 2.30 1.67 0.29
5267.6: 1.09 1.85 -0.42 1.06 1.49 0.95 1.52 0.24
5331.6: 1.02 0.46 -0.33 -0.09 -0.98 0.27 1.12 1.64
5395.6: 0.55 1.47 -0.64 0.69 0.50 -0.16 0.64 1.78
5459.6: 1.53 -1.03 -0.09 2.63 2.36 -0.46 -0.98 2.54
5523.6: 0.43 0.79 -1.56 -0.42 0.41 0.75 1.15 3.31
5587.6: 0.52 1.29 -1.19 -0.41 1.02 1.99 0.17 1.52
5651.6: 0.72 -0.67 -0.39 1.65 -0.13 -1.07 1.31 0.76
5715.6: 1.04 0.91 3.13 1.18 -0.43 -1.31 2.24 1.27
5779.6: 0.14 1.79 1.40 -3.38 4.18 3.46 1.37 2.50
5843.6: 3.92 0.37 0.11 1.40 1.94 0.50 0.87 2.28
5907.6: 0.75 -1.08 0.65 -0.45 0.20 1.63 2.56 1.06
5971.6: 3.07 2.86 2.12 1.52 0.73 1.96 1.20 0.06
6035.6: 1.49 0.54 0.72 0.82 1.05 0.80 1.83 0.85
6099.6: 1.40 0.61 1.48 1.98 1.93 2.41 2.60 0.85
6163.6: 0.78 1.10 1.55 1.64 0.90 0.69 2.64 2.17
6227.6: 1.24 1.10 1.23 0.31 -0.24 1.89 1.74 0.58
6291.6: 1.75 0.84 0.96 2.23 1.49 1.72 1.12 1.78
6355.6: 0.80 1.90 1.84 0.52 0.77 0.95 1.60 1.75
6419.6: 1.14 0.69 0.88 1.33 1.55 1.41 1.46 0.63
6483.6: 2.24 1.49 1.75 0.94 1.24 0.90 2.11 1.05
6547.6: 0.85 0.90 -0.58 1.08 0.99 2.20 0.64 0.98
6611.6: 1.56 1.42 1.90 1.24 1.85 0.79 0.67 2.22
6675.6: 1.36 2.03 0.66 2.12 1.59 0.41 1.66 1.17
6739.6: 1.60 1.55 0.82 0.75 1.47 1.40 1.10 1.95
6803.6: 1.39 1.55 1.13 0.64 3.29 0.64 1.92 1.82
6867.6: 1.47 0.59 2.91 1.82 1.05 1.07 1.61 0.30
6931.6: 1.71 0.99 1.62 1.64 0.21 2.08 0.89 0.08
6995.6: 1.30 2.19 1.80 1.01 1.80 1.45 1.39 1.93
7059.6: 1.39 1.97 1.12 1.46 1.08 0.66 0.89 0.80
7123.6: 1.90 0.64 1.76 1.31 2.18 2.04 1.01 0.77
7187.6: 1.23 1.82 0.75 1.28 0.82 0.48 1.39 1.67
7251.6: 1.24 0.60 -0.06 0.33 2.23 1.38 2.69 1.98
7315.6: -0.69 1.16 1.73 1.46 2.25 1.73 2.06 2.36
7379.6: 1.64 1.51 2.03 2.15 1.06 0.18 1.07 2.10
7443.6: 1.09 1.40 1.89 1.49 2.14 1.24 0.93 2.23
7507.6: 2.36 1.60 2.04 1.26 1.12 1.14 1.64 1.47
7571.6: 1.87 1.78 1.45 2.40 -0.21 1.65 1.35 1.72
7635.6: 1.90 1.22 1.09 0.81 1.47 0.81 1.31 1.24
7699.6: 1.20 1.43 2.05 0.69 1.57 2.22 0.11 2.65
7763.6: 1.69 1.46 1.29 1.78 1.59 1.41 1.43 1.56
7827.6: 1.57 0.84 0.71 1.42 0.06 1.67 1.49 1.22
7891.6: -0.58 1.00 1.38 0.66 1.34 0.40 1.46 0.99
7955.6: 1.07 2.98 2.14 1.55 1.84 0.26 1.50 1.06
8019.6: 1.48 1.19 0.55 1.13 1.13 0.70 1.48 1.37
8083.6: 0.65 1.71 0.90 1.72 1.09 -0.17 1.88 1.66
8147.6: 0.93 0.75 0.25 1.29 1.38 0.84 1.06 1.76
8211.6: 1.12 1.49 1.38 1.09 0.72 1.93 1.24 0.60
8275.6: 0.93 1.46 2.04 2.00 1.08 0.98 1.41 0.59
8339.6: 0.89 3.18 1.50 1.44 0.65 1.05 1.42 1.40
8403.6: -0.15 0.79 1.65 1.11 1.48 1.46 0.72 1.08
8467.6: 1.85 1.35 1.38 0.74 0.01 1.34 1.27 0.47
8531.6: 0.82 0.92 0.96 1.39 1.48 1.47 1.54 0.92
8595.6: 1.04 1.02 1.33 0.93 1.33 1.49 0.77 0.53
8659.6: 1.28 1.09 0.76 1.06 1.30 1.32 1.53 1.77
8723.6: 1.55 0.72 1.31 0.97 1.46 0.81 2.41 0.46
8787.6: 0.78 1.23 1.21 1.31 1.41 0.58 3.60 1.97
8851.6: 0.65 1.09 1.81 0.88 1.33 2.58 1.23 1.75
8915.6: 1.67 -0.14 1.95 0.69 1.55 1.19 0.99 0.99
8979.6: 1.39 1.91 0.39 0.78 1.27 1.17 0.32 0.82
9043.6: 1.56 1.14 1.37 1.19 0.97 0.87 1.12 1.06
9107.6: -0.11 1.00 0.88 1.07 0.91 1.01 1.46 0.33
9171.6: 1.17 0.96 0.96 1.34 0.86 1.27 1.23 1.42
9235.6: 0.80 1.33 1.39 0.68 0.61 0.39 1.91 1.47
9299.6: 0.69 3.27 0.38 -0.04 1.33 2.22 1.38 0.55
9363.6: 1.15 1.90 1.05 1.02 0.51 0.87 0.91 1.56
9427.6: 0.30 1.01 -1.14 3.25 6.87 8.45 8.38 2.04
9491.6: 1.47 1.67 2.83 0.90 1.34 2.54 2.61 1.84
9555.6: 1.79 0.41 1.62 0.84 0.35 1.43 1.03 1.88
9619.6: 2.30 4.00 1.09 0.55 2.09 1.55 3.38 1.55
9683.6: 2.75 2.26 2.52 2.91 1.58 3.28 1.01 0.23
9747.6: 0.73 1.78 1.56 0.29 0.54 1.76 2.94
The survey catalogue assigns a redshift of 1.54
